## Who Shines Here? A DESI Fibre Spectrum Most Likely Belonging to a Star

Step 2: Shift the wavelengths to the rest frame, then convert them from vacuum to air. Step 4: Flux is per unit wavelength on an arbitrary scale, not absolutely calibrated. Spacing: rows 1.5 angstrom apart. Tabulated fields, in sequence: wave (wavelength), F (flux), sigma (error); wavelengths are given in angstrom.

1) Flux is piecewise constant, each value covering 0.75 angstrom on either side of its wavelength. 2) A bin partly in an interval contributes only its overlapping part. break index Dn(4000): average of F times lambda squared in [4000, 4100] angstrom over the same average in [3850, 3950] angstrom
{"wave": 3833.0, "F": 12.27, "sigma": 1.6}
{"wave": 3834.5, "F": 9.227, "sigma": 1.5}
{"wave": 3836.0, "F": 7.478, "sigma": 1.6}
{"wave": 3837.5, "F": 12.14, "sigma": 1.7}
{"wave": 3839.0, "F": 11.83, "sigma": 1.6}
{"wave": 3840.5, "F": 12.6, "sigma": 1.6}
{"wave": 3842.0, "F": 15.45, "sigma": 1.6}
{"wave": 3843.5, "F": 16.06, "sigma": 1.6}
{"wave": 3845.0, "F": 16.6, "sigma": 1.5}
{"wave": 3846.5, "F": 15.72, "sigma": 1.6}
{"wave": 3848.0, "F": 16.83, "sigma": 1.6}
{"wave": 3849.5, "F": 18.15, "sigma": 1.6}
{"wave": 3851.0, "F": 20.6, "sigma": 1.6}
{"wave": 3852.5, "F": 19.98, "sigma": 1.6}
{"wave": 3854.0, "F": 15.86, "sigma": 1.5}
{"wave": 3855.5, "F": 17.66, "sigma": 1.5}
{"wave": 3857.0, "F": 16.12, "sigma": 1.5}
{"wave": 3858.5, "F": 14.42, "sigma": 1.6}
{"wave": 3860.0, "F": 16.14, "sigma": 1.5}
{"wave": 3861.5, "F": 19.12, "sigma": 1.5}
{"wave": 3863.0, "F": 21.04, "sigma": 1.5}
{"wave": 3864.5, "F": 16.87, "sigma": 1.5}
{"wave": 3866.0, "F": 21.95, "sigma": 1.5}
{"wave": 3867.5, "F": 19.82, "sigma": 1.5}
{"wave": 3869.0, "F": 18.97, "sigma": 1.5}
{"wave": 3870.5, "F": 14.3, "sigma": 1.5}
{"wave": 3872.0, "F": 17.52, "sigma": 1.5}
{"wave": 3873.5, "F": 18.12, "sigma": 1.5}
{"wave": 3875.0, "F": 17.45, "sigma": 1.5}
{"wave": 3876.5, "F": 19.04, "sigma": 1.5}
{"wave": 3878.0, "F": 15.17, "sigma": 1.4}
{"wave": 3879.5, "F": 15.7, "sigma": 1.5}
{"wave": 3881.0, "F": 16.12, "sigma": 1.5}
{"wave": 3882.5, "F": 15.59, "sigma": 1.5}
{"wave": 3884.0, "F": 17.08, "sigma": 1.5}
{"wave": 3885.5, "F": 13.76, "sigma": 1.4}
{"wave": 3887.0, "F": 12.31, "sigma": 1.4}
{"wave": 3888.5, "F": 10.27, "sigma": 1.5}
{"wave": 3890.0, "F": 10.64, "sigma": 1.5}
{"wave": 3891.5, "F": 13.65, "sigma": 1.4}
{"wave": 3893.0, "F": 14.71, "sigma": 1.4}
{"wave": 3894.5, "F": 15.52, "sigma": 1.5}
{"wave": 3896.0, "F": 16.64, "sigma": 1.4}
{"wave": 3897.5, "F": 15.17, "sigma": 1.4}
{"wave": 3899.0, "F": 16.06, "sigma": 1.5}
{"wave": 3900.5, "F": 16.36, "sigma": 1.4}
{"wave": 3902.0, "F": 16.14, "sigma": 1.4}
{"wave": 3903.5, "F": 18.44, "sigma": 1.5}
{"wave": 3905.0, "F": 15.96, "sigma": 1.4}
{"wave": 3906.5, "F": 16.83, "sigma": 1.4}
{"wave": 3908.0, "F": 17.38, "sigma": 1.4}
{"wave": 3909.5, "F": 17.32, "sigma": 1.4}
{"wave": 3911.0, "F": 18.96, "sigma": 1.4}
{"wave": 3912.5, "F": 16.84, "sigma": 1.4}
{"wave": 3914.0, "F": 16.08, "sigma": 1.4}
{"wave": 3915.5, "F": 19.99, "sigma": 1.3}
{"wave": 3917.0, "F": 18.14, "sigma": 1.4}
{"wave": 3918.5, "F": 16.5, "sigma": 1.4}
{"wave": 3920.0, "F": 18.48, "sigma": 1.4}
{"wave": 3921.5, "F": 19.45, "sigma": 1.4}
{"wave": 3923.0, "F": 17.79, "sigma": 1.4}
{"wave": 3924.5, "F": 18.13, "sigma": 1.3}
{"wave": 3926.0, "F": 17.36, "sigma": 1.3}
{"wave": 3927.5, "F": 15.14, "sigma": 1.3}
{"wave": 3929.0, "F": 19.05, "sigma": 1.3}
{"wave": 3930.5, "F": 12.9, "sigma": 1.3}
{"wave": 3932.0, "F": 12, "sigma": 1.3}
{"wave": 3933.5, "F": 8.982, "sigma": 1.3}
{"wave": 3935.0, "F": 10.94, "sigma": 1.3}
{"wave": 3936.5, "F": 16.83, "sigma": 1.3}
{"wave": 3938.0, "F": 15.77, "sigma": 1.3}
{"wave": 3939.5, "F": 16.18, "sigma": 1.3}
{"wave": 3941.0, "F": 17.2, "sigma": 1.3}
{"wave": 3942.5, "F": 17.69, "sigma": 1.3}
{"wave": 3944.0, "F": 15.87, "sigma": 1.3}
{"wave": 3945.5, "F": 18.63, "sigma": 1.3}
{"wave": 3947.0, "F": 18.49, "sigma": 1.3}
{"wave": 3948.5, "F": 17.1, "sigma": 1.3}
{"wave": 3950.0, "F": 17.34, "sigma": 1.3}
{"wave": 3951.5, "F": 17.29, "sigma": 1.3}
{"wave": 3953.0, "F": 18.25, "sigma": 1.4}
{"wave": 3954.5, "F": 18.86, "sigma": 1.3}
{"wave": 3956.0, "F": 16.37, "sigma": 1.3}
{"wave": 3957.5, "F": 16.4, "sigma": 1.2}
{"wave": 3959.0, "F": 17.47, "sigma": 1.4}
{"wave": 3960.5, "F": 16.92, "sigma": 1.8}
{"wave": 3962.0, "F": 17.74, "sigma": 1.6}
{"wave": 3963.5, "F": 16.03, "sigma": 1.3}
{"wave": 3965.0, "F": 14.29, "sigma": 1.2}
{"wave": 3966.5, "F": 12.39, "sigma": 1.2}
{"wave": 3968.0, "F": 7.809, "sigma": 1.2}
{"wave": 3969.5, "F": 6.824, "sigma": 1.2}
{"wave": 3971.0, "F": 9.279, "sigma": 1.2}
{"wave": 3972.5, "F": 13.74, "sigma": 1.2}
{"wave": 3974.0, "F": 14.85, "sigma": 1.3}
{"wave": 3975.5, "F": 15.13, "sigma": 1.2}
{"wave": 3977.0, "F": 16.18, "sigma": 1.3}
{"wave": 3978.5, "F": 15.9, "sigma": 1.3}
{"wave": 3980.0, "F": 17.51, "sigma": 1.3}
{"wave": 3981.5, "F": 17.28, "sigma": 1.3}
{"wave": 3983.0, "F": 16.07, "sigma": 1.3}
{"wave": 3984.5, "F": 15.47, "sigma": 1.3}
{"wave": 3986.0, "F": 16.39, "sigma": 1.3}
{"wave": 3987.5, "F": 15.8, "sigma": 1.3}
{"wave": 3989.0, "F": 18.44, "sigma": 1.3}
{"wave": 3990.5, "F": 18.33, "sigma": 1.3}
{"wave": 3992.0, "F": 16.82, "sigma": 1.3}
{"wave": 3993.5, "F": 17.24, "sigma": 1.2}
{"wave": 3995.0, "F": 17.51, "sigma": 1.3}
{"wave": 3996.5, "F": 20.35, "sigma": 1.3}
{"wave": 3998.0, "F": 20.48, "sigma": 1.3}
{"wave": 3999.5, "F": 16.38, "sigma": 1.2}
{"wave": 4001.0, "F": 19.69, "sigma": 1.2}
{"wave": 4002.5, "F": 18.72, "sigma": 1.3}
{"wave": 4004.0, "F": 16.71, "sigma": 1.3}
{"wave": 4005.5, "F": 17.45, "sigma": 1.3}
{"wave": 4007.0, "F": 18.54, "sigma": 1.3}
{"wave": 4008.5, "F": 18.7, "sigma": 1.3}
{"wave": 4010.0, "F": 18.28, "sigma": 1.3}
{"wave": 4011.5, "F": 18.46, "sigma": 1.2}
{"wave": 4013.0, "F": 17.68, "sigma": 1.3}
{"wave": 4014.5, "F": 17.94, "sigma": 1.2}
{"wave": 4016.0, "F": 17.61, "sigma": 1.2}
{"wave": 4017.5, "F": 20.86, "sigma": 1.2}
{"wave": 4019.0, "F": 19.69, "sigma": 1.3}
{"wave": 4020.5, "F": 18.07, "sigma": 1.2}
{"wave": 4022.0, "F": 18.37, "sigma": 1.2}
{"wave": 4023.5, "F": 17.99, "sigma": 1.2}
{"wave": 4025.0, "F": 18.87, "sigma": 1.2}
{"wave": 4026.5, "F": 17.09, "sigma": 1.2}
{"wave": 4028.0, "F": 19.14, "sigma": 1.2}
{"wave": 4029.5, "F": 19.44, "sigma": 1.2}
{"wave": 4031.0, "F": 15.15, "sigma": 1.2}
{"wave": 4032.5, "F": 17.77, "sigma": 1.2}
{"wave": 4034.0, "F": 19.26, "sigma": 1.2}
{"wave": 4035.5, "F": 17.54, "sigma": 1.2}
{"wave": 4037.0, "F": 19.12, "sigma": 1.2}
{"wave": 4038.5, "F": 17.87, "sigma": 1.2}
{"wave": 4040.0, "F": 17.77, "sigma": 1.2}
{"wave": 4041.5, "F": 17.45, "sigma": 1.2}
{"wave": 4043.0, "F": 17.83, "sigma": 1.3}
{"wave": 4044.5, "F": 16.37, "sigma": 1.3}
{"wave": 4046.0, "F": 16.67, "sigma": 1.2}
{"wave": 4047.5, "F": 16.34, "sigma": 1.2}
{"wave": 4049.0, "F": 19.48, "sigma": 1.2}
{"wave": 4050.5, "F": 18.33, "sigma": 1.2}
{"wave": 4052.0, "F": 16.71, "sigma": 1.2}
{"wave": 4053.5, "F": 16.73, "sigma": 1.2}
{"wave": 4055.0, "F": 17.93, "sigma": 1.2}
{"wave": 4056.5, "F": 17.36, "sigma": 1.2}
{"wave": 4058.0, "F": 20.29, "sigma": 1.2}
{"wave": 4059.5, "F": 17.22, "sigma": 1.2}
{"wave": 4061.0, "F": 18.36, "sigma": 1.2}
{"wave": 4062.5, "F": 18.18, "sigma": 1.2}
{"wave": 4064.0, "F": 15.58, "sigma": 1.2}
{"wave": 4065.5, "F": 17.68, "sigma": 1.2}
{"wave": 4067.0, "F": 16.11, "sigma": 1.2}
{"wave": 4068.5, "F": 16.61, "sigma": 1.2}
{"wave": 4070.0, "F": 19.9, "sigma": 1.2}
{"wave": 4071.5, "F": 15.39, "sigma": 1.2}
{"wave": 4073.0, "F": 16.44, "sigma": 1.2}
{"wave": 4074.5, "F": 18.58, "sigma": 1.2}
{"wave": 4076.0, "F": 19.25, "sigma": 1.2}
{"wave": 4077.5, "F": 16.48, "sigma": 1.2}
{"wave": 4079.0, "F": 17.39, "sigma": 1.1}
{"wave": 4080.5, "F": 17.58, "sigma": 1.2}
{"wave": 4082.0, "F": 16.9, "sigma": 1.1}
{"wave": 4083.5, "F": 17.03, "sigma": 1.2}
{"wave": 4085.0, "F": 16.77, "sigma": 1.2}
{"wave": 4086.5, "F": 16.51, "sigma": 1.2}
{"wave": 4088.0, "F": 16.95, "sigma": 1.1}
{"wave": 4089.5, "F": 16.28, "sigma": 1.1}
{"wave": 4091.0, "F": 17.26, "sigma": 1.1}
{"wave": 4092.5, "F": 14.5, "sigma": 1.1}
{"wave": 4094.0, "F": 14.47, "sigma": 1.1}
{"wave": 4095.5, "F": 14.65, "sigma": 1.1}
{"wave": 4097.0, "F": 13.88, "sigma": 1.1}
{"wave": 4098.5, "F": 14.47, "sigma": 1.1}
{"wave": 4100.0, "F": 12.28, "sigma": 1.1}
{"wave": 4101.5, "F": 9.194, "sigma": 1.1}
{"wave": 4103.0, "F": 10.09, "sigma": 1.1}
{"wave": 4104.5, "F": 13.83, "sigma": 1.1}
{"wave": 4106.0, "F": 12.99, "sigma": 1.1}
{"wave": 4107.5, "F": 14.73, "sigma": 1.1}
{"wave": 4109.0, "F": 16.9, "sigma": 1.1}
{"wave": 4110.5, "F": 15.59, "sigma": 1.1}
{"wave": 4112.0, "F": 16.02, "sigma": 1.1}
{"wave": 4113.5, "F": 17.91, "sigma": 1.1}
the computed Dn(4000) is 1.14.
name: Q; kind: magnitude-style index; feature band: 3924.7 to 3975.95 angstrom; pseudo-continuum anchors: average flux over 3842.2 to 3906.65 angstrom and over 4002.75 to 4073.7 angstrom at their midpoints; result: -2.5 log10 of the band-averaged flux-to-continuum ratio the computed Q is 0.13 mag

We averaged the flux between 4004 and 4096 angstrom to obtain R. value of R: 17.6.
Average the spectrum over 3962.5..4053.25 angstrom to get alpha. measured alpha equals 17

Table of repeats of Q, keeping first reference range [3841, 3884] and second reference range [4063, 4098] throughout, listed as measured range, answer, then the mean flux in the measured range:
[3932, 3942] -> 0.199 mag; 14.2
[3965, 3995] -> 0.142 mag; 14.9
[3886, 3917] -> 0.092 mag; 15.8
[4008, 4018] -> -0.099 mag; 18.4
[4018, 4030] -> -0.111 mag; 18.6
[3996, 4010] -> -0.101 mag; 18.5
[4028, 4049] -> -0.060 mag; 17.7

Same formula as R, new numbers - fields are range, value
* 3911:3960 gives 16.7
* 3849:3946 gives 16.5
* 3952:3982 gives 15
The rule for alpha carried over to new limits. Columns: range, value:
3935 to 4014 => 16.5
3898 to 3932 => 17.1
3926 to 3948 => 15.5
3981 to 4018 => 17.9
